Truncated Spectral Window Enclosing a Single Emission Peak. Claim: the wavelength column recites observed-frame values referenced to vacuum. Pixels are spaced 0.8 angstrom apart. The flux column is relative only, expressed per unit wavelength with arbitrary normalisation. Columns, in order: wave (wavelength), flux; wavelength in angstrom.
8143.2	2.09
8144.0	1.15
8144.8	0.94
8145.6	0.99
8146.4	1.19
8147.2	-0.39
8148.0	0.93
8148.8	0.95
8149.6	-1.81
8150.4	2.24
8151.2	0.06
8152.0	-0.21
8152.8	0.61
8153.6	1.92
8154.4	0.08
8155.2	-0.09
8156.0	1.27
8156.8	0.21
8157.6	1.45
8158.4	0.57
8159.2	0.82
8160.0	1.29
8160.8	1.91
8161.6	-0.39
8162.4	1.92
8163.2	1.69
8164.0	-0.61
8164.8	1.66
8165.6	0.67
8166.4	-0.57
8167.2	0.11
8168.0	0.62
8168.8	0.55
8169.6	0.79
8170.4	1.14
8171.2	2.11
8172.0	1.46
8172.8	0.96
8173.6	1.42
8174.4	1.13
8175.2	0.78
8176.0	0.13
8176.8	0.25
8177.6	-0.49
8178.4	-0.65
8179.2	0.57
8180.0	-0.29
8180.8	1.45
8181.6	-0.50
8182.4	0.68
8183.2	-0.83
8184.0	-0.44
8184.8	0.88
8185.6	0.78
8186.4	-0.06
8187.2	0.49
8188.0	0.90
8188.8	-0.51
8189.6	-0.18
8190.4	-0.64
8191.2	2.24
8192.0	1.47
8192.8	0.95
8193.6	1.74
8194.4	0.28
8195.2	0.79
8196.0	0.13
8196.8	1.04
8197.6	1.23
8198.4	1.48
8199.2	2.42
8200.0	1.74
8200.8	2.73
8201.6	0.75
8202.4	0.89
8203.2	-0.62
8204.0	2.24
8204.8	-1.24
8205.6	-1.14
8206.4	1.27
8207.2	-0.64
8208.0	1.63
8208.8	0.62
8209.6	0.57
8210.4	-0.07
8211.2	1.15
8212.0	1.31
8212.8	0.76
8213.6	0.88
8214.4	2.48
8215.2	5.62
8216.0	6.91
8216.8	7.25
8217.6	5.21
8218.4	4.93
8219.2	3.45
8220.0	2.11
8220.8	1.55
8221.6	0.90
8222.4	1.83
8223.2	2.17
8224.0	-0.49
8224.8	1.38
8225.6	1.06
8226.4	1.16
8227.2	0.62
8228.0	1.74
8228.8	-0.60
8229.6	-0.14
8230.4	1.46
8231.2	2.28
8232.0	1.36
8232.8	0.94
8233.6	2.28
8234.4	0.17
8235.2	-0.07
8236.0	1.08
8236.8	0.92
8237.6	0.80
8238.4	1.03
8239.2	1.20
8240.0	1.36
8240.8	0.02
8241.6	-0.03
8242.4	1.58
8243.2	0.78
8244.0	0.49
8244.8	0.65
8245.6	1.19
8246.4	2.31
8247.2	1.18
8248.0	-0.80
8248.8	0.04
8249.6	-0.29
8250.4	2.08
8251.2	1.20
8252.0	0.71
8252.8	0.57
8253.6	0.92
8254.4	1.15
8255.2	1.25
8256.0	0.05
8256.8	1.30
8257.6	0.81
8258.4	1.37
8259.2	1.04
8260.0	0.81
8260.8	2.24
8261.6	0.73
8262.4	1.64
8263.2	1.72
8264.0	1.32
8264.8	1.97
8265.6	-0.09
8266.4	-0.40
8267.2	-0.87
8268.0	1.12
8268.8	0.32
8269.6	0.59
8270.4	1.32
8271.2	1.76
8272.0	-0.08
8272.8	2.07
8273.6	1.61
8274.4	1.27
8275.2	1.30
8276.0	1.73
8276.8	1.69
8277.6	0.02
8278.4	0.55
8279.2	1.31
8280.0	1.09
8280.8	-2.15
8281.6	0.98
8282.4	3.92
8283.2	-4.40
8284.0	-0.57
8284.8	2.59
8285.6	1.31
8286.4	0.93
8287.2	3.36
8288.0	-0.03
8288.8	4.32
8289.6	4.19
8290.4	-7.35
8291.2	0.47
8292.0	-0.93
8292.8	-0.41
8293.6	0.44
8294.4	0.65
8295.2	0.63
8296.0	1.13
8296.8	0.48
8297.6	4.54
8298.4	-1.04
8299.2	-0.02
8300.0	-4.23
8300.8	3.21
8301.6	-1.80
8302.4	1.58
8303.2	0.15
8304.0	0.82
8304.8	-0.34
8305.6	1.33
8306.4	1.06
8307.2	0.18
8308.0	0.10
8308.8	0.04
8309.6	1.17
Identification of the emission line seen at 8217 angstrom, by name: H-gamma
